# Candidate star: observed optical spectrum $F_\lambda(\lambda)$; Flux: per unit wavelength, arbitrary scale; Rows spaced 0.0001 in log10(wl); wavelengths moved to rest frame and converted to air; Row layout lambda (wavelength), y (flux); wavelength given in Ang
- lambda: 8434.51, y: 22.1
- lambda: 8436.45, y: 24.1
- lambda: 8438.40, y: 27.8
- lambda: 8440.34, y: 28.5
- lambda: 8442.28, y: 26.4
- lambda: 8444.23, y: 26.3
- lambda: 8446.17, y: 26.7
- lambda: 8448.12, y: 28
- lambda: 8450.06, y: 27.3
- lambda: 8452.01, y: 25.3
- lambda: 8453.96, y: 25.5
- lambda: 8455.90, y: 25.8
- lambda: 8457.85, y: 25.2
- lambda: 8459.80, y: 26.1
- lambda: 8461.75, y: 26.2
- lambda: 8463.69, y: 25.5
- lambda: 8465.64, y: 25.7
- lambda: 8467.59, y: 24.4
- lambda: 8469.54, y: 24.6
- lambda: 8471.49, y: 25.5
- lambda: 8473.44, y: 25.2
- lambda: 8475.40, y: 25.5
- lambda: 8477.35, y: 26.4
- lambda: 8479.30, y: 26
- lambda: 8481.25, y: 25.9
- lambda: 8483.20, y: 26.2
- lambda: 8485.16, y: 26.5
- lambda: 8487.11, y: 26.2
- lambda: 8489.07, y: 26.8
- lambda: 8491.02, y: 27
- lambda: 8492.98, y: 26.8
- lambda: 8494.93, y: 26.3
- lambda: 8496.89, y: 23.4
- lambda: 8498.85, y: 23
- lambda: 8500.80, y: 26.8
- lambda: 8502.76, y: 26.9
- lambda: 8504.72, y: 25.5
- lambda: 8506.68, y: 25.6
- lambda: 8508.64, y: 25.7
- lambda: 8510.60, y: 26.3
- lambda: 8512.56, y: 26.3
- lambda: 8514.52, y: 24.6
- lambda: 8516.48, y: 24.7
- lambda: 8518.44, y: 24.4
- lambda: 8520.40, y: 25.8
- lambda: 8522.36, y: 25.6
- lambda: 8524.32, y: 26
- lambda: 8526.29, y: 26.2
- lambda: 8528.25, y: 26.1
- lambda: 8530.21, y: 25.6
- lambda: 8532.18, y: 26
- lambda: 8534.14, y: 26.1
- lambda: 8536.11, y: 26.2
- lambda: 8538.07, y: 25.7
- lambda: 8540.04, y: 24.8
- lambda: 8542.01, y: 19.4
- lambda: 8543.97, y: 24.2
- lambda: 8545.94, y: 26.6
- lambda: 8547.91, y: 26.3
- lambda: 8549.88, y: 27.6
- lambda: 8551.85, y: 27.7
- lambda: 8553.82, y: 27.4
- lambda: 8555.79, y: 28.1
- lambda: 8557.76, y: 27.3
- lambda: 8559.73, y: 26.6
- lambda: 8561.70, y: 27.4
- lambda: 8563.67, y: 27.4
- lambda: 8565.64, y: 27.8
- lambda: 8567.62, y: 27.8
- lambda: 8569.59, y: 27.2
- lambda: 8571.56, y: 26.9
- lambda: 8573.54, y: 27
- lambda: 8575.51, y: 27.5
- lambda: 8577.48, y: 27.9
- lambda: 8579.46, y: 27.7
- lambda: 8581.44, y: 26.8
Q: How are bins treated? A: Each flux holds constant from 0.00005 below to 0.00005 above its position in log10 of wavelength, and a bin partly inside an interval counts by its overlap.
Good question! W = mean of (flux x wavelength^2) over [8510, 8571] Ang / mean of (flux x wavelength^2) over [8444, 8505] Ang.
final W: 1.02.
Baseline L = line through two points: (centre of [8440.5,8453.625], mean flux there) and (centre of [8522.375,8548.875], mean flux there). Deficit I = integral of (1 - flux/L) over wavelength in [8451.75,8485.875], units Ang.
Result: 0.9 Ang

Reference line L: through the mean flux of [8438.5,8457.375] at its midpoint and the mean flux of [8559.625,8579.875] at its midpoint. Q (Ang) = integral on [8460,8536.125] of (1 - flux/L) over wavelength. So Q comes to 3.50 Ang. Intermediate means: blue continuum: 26.7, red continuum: 27.4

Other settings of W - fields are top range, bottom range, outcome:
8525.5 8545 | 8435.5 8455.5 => 0.96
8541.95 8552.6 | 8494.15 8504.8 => 1.03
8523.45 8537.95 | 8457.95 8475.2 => 1.04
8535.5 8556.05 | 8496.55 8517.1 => 1.02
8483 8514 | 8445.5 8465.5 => 1.00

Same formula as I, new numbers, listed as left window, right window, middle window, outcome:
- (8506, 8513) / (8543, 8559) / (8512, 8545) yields 1.5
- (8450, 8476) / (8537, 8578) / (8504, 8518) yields 0.3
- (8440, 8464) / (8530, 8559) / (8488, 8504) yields 0.2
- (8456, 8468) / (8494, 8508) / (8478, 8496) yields -0.7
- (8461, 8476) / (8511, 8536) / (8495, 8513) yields 0.0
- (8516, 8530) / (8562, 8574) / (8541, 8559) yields 0.4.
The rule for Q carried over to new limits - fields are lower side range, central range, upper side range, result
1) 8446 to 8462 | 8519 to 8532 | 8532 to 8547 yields -0.41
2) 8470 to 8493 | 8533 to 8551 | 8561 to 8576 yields 1.17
